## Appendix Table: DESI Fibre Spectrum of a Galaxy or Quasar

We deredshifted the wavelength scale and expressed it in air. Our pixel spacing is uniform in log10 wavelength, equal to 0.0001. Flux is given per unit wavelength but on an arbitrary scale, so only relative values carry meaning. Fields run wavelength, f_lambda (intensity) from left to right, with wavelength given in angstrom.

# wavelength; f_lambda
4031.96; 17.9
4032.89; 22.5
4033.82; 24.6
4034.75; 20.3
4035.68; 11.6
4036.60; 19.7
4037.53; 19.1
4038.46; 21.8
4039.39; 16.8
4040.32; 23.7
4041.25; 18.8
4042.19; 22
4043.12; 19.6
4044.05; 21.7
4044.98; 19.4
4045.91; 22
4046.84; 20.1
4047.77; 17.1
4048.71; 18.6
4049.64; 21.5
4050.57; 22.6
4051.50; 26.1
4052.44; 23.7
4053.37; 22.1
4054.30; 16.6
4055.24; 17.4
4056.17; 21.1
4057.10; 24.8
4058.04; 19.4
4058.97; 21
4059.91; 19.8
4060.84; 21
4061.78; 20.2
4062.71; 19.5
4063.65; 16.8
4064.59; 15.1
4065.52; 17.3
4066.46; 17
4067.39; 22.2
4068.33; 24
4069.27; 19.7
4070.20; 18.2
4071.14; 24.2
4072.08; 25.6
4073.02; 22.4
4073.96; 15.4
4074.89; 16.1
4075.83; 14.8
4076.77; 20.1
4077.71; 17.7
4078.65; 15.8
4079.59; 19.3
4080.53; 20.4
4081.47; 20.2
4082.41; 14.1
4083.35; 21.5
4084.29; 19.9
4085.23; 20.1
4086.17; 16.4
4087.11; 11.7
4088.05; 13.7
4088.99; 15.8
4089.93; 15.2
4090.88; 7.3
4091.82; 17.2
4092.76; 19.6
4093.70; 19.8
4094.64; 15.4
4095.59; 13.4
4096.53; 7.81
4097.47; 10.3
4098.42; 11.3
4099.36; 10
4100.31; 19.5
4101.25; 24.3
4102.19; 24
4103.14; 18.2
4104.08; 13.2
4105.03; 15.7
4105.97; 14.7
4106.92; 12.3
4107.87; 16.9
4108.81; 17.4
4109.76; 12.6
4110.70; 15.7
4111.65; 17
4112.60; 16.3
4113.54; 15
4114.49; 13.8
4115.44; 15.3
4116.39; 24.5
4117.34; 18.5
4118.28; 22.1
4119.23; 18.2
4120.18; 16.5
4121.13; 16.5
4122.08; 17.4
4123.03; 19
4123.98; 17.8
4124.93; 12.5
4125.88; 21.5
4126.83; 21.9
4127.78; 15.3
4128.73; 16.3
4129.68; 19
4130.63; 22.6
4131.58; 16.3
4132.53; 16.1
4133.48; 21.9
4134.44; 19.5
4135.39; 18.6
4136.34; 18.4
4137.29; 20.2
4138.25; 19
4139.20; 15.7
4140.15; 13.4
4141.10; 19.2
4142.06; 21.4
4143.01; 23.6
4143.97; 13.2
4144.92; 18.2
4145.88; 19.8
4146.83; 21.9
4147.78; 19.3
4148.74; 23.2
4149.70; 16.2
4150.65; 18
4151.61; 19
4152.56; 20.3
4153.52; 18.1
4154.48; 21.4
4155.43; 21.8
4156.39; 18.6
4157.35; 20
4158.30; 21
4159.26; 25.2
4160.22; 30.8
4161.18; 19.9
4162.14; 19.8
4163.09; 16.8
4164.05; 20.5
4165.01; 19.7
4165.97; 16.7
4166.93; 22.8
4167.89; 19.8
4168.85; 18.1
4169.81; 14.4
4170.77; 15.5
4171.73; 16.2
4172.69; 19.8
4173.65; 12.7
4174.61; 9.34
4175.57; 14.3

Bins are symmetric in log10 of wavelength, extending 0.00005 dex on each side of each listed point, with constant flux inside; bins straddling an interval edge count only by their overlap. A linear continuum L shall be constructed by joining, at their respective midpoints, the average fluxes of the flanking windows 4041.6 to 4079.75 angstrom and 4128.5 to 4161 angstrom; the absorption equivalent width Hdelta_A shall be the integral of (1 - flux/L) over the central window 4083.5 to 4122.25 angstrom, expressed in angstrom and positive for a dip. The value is 7.2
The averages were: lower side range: 20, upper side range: 19.7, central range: 16.1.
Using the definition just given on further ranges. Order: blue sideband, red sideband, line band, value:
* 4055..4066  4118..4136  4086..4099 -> 3.5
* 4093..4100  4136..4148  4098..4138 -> -4.8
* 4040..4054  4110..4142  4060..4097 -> 4.0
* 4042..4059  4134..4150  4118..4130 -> 0.9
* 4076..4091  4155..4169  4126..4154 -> 1.3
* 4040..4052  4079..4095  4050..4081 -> -1.4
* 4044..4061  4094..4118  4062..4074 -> -0.4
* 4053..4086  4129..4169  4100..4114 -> 1.9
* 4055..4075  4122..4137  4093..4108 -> 2.9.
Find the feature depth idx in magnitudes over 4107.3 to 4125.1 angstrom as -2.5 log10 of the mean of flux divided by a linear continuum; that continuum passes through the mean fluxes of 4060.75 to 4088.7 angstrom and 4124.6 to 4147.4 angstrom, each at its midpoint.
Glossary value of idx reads 0.10 mag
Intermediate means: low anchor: 18.6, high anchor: 18.6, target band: 17.1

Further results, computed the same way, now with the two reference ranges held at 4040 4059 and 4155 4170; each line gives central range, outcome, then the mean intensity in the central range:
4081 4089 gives 0.21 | 17.1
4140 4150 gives 0.07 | 19.3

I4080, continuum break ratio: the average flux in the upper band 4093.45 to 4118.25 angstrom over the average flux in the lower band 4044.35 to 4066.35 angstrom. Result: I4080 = 0.79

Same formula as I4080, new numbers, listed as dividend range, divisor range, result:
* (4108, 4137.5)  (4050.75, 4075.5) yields 0.88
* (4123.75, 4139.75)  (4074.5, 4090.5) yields 1.07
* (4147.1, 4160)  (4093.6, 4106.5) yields 1.32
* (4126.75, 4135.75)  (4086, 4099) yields 1.35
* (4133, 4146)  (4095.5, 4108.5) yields 1.23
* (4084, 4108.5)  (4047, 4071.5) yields 0.77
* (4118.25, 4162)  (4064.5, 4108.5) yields 1.12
